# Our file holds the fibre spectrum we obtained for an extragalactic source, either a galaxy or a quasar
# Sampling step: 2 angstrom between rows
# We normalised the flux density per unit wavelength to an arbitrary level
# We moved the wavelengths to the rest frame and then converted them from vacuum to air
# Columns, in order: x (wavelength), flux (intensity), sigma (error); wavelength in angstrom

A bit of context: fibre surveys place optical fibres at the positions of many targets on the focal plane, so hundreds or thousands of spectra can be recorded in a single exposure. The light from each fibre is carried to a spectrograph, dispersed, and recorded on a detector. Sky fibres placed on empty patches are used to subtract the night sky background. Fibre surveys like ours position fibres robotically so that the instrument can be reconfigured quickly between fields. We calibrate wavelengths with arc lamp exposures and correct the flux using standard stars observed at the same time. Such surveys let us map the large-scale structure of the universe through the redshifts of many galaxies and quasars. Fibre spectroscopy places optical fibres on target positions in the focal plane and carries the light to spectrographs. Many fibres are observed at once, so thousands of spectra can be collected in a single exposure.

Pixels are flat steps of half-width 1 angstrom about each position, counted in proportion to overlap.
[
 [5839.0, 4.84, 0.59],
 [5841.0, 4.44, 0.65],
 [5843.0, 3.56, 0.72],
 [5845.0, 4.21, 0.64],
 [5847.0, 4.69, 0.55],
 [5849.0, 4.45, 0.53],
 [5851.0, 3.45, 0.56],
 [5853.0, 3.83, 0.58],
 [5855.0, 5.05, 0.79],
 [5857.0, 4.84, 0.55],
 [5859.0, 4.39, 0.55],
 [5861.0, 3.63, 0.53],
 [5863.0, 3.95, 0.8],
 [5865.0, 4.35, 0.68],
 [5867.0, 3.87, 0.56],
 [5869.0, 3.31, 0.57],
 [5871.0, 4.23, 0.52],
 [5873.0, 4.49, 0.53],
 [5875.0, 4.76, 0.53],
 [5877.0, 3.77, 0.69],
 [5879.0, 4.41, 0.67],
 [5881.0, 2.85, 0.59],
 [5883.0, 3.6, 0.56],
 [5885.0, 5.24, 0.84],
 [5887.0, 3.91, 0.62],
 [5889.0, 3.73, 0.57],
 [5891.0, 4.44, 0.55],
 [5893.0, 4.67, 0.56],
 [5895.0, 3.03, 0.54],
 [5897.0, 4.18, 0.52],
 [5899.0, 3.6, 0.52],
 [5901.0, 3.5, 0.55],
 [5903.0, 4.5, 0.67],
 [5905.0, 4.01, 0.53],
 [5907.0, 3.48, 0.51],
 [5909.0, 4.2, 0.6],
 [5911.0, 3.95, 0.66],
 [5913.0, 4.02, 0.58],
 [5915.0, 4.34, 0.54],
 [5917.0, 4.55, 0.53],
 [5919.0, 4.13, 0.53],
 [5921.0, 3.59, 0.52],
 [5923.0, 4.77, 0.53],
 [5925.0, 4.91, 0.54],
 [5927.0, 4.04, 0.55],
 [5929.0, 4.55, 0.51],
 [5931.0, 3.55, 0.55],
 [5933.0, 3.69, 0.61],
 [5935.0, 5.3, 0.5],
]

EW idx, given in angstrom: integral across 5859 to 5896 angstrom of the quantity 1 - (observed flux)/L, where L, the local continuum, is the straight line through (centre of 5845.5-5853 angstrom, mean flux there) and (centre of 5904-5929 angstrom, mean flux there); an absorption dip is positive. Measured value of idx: 1.2 angstrom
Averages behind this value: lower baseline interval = 4.15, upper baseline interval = 4.18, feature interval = 4.02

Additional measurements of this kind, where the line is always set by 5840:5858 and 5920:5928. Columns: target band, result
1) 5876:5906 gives 2.40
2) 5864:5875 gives 0.46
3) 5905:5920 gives 0.80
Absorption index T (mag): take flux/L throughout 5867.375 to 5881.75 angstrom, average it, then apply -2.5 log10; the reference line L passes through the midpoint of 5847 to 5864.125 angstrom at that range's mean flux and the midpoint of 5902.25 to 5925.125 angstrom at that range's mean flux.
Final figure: 0.06 mag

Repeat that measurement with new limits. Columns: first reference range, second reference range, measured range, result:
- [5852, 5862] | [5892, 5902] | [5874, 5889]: -0.01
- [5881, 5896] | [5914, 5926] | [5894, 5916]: 0.08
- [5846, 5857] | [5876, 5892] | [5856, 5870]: 0.05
